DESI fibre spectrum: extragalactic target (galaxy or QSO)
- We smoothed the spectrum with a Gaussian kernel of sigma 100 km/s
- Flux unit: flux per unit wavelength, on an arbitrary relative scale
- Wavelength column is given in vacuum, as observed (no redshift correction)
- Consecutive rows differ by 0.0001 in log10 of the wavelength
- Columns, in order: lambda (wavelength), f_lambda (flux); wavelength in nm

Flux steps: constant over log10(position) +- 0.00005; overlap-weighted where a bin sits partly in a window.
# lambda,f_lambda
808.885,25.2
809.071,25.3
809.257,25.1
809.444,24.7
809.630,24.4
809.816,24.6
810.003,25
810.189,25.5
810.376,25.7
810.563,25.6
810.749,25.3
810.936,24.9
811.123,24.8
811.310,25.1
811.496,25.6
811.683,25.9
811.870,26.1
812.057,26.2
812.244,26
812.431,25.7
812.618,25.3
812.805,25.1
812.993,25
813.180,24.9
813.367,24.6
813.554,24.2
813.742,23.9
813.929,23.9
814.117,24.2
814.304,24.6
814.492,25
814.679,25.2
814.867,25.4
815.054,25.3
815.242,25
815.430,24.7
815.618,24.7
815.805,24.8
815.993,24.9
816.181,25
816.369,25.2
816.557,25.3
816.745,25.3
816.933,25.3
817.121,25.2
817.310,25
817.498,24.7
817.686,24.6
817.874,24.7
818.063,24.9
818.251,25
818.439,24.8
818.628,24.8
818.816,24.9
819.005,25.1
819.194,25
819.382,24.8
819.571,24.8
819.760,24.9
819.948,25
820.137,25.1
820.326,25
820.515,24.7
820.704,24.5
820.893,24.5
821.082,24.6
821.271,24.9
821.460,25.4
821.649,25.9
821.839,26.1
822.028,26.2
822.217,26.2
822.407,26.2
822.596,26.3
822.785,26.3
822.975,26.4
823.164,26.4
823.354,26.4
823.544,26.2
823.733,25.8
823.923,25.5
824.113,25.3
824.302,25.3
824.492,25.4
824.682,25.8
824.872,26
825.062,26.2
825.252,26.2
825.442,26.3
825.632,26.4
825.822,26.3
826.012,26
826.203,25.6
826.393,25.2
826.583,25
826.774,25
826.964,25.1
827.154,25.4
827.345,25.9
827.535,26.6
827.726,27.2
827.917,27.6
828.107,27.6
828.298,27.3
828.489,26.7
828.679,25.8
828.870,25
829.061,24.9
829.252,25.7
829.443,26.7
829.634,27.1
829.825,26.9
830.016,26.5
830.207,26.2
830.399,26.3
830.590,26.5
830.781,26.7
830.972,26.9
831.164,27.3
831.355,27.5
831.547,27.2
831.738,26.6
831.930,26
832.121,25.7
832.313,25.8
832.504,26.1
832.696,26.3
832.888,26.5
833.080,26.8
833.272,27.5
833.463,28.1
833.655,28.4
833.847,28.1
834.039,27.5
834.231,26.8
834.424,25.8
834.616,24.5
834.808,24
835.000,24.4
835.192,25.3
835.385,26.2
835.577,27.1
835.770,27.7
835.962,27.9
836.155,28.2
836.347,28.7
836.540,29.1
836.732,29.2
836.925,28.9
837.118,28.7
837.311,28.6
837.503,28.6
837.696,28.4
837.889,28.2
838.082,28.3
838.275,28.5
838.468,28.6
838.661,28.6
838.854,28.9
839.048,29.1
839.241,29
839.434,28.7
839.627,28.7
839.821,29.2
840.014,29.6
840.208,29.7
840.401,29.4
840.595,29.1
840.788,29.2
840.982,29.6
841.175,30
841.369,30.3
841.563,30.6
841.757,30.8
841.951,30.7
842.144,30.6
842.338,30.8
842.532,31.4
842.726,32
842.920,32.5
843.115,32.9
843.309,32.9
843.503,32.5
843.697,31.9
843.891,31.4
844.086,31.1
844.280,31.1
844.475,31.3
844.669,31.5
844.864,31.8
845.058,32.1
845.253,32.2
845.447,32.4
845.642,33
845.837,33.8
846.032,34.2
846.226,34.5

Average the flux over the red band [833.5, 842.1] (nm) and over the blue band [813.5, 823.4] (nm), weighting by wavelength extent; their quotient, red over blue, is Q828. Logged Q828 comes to 1.1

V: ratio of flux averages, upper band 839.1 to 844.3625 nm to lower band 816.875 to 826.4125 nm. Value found 1.20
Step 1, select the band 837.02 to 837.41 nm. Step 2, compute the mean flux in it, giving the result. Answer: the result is 28.7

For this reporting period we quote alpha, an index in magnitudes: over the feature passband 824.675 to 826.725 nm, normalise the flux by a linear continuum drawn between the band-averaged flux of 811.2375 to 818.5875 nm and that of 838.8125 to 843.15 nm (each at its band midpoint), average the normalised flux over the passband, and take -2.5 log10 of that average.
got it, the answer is 0.05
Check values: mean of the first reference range 25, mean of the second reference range 30.1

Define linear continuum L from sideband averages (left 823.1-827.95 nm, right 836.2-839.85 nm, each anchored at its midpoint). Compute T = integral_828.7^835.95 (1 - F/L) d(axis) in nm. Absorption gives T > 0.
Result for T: 0.26 nm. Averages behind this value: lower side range 25.9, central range 26.5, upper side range 28.7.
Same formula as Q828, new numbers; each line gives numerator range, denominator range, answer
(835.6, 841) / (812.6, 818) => 1.16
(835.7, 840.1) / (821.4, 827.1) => 1.11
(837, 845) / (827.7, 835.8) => 1.14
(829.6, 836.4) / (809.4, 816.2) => 1.06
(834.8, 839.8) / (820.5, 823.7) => 1.09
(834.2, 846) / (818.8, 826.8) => 1.16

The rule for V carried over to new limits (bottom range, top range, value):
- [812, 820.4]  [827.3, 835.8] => 1.06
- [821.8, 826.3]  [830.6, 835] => 1.02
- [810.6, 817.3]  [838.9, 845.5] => 1.23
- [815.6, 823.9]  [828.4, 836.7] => 1.05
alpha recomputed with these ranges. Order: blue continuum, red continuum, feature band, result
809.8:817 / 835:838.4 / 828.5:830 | 0.04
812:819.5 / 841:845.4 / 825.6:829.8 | 0.07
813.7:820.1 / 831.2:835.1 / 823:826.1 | -0.01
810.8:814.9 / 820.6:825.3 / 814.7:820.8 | 0.02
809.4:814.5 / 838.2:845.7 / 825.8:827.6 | 0.09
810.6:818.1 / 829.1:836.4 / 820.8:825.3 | 0.00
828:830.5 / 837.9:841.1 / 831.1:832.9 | 0.02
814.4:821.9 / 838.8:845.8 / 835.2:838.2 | 0.05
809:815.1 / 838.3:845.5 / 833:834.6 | 0.07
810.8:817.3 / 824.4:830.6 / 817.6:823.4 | 0.01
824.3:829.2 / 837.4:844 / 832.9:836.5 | 0.06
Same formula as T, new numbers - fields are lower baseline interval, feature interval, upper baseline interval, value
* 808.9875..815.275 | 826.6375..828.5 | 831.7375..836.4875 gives -0.014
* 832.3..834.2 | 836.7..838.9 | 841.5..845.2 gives 0.042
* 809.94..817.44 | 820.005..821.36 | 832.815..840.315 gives 0.062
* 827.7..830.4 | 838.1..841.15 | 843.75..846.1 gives 0.119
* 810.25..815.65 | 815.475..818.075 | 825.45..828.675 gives 0.044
